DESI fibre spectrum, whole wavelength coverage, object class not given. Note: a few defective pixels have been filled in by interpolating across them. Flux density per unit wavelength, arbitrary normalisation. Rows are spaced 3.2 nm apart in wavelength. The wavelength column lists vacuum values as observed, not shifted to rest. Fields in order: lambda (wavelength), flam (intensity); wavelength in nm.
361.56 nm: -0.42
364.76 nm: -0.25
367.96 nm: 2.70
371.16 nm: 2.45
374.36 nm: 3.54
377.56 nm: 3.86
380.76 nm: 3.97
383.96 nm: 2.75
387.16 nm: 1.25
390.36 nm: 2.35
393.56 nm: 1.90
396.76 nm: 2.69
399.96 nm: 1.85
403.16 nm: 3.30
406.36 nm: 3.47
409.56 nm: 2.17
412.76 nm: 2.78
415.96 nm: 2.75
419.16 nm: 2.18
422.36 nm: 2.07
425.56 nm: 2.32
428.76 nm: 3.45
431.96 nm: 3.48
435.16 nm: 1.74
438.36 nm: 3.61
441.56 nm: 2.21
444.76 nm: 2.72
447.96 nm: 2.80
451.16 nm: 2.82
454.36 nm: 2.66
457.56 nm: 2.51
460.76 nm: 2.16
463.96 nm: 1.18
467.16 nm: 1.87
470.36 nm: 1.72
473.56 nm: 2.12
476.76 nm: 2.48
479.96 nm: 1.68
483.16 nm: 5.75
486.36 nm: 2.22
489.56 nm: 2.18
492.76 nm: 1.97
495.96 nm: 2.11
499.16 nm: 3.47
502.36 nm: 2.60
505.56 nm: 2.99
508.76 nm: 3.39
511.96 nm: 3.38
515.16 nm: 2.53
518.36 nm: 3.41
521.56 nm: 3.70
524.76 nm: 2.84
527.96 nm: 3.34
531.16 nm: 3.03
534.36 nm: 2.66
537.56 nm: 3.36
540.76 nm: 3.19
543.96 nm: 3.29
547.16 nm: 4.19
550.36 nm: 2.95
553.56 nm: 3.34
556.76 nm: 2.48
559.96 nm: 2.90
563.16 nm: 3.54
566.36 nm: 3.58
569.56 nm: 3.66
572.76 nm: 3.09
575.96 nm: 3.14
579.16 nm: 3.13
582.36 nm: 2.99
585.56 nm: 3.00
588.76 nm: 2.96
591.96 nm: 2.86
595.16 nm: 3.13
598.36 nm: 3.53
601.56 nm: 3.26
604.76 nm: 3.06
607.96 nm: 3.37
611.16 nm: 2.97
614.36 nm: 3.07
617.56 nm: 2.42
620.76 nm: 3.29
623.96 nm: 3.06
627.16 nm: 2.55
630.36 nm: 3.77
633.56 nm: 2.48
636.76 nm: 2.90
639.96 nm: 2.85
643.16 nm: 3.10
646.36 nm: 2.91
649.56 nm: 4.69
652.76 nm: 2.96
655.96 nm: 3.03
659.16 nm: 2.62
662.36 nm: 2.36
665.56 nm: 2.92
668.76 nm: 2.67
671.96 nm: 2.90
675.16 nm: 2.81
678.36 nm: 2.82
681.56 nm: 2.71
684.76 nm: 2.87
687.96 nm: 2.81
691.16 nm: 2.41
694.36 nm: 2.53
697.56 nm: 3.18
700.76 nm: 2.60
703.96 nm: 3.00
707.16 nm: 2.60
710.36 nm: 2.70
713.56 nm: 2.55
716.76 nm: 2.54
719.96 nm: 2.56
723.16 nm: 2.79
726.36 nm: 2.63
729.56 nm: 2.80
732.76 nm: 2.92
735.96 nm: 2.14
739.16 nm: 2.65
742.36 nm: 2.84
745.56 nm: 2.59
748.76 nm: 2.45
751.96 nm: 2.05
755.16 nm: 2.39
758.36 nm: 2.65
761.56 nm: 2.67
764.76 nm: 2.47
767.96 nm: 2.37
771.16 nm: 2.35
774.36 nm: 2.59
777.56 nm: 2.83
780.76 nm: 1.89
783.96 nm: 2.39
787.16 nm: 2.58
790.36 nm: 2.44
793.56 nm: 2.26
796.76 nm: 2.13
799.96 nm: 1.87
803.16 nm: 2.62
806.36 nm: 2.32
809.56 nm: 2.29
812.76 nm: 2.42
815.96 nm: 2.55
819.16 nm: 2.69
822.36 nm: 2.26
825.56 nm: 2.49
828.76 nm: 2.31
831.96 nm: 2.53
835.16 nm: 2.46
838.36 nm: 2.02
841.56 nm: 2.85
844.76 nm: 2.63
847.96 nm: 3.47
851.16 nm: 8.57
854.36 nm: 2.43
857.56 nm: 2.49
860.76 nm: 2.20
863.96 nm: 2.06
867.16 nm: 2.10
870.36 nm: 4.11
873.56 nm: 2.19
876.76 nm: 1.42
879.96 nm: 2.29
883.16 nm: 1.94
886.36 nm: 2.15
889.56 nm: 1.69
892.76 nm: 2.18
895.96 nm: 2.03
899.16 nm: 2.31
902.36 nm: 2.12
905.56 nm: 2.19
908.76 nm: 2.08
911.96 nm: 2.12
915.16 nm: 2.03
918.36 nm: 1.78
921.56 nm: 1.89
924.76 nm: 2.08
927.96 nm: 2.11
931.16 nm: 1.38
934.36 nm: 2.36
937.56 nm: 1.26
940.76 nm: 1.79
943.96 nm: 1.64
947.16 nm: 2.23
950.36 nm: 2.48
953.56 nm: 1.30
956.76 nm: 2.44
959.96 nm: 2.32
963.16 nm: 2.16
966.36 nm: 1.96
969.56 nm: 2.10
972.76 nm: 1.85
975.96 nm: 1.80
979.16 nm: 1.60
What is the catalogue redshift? 0.29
